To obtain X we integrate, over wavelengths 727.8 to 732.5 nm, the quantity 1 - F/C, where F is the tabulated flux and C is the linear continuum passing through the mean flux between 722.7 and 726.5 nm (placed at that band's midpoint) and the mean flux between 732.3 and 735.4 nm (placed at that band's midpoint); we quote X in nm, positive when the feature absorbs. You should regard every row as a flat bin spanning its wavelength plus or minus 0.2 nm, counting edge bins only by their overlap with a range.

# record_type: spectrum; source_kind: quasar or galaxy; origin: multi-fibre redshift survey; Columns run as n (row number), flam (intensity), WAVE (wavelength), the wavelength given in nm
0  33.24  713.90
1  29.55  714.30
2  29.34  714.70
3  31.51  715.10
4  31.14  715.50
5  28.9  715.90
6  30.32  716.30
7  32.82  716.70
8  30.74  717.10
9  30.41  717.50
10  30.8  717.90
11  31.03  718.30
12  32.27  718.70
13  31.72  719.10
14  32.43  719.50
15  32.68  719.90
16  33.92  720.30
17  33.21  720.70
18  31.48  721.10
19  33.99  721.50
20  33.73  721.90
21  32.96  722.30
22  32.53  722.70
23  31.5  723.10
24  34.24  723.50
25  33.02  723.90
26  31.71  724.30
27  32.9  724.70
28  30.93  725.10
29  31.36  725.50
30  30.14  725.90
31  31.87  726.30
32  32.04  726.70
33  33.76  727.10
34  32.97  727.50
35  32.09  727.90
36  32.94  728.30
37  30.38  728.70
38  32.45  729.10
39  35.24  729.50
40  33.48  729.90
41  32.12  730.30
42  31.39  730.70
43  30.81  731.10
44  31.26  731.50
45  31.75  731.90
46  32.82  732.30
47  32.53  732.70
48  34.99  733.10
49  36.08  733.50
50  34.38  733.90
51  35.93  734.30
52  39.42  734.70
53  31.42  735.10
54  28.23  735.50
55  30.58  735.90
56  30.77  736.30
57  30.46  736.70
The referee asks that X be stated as 0.19 nm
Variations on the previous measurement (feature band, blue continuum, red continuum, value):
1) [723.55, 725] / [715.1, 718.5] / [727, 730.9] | -0.03 nm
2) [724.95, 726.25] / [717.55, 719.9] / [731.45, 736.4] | 0.06 nm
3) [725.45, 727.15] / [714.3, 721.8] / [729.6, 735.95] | 0.04 nm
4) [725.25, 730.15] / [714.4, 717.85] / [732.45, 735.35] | 0.14 nm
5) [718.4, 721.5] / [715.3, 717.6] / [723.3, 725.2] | -0.10 nm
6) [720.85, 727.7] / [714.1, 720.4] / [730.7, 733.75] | -0.10 nm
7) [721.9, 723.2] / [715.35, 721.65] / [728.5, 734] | -0.02 nm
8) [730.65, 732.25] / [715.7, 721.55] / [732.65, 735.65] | 0.11 nm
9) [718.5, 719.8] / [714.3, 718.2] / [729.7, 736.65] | -0.05 nm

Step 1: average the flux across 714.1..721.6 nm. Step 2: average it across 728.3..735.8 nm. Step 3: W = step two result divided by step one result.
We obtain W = 1.05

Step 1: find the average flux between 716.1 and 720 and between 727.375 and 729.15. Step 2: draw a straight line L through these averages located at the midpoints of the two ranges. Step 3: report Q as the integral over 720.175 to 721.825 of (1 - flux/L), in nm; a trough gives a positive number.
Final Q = -0.08 nm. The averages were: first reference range 31.5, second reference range 32.1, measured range 33.2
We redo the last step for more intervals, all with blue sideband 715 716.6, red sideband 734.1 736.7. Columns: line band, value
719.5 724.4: -0.27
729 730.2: -0.07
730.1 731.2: 0.02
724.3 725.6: -0.01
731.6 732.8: 0.00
